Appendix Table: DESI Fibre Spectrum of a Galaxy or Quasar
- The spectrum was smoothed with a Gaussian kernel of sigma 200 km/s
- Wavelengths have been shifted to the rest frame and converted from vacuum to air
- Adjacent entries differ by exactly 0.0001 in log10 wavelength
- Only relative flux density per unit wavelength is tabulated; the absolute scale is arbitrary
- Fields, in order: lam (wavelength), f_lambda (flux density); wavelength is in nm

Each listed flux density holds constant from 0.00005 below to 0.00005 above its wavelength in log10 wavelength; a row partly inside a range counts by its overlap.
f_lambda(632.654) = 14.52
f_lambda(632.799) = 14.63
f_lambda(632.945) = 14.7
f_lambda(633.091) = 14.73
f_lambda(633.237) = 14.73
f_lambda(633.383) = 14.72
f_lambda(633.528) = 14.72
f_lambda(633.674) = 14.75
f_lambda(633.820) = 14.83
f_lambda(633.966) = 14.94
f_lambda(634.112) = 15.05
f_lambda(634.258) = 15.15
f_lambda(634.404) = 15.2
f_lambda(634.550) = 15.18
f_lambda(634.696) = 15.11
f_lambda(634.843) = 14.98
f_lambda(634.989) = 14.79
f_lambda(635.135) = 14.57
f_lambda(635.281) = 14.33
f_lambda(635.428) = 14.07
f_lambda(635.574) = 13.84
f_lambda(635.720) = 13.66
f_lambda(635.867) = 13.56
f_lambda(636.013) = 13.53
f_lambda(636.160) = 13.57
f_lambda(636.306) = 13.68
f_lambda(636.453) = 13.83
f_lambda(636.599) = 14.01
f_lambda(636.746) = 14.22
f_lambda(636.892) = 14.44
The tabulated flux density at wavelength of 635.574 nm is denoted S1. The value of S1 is 13.84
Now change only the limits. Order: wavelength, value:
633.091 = 14.73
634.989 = 14.79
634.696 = 15.11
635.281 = 14.33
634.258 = 15.15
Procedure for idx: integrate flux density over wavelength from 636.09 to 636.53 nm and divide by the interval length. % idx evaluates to 13.7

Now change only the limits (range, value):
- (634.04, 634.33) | 15.1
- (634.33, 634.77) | 15.1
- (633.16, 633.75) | 14.7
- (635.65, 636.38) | 13.6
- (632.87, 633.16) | 14.7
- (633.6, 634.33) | 14.9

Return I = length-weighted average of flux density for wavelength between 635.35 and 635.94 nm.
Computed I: 13.8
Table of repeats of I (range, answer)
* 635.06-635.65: 14.2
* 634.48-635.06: 15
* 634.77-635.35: 14.7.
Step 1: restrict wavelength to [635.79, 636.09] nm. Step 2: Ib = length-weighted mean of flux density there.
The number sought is 13.5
